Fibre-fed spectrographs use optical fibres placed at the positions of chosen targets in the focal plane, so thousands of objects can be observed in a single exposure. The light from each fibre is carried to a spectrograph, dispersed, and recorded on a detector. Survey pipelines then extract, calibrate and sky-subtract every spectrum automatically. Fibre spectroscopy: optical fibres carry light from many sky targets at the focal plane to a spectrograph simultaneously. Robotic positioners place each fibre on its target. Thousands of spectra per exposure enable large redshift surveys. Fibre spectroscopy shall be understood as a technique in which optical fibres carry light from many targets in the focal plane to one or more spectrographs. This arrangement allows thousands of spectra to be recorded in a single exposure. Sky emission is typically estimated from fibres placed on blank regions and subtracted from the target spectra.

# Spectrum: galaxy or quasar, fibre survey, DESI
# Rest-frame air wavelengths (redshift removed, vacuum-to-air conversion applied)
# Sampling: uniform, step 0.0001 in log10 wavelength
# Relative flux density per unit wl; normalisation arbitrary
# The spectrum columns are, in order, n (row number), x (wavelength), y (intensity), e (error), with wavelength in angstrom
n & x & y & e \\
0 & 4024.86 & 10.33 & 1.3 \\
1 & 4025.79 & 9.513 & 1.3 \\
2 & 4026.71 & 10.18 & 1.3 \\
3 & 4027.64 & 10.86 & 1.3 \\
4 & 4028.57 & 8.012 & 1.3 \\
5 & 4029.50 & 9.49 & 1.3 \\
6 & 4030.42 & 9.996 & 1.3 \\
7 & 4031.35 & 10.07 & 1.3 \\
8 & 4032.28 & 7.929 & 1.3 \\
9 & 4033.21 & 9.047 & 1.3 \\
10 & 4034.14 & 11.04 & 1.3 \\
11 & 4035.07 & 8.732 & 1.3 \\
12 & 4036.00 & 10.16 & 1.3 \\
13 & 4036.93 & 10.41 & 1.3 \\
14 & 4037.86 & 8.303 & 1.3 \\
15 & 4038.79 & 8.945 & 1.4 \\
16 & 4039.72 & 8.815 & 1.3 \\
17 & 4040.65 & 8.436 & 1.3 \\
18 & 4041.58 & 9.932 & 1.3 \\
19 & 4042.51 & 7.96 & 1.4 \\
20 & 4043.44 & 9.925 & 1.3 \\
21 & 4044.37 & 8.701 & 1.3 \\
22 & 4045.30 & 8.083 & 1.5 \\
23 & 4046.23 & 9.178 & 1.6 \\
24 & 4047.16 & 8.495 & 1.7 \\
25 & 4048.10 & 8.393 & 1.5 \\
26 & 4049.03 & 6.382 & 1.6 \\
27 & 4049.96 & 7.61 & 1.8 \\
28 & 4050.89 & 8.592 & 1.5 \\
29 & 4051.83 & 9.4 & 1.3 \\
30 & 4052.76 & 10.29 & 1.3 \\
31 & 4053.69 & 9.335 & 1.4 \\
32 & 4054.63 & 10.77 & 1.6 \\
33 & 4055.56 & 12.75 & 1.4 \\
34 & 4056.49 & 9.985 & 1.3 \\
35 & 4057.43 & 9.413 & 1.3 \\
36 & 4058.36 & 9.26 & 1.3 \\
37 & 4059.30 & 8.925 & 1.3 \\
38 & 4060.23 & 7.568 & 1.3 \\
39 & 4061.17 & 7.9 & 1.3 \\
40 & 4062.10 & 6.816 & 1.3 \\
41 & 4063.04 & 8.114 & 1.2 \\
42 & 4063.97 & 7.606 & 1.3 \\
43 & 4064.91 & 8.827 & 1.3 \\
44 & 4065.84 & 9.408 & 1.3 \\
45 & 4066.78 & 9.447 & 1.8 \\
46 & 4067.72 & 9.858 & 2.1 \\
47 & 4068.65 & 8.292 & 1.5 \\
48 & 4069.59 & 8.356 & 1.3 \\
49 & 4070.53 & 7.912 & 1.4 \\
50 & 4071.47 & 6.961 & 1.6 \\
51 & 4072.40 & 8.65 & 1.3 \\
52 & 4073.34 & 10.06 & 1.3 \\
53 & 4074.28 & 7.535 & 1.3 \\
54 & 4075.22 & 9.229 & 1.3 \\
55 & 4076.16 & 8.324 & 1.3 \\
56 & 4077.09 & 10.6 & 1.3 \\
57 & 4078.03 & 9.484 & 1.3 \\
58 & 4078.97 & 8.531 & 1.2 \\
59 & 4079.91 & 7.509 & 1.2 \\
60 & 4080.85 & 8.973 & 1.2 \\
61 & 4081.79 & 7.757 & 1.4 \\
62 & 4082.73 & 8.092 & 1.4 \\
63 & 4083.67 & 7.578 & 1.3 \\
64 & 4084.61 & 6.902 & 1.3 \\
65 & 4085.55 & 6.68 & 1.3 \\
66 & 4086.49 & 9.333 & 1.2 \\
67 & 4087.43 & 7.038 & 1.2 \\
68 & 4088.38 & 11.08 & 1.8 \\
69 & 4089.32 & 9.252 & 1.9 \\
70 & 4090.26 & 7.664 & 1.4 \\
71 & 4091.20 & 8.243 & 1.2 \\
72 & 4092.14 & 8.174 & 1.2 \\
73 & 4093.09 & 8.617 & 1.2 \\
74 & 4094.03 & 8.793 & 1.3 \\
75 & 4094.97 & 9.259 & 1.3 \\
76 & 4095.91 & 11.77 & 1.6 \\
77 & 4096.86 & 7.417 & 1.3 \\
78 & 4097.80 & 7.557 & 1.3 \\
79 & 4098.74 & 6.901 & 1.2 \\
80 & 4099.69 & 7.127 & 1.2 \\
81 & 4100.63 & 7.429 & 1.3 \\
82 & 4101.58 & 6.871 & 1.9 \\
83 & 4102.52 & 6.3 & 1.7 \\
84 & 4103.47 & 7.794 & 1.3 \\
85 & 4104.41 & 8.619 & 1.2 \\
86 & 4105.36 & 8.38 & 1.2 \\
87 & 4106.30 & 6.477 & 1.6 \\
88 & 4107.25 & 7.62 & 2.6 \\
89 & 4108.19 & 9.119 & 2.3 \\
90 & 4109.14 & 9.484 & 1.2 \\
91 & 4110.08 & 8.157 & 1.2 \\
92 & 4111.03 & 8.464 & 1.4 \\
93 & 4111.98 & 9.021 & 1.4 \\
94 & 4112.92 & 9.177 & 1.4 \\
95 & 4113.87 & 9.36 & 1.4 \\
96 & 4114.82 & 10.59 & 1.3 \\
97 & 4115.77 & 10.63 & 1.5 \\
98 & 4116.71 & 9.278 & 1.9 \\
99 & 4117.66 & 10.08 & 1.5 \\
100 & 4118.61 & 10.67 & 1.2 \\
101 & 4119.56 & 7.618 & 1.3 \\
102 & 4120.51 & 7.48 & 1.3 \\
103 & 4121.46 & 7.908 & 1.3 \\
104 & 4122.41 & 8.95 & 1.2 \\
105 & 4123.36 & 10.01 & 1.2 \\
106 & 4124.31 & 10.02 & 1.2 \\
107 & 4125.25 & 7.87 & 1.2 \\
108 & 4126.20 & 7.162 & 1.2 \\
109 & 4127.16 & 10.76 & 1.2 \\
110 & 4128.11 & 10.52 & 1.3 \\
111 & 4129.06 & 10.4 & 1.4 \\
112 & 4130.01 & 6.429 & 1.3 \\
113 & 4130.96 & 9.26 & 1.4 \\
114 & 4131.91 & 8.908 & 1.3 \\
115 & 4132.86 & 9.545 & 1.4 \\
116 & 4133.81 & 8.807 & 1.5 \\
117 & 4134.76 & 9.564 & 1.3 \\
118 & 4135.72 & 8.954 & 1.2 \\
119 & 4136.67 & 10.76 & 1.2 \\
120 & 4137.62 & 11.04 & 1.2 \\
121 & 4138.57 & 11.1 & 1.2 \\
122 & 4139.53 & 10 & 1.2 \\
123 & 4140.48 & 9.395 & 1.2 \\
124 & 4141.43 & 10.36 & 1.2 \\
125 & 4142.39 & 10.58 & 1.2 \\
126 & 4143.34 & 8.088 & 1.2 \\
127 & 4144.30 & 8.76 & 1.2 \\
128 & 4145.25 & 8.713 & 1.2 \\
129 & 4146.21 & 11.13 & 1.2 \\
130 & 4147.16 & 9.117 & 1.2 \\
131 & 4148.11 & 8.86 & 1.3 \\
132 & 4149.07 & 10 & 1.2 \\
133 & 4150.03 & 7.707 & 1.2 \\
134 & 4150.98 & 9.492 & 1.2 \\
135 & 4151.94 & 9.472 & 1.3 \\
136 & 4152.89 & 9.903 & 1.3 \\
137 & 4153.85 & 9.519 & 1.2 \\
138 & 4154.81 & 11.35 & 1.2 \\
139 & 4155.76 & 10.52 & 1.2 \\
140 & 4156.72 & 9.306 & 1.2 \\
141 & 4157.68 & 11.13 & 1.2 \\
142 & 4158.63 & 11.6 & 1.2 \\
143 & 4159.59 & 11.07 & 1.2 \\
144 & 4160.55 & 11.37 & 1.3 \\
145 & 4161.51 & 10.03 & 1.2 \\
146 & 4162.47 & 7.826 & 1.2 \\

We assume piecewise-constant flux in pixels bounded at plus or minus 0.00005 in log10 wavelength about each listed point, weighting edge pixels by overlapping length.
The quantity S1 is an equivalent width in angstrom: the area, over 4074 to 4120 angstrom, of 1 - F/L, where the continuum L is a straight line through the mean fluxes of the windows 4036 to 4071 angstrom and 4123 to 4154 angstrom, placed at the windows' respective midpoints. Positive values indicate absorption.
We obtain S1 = 3.4 angstrom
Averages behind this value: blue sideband 8.89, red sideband 9.46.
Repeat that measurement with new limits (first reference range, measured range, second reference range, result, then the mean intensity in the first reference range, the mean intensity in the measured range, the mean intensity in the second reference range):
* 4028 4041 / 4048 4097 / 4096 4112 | -1.2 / 9.26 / 8.7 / 7.87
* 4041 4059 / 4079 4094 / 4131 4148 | 1.9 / 9.18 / 8.22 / 9.67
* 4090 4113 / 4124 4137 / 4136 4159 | 0.1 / 8.17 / 9.19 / 9.9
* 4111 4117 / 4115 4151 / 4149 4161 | 1.8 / 9.59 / 9.38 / 10.2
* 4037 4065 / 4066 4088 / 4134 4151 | 1.6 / 8.85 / 8.42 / 9.63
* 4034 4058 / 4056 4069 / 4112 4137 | 0.8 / 9.21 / 8.69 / 9.25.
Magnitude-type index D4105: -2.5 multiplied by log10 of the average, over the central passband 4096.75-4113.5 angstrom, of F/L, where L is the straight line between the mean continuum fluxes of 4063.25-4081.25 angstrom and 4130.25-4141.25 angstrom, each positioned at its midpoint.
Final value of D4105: 0.17 mag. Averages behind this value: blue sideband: 8.71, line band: 7.91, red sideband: 9.71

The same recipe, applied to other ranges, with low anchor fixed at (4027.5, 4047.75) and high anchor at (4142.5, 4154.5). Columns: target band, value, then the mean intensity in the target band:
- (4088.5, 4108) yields 0.14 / 8.09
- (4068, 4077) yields 0.09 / 8.5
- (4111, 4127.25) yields 0.01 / 9.15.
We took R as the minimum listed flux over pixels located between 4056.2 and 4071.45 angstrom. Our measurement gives 6.816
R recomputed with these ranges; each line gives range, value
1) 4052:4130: 6.3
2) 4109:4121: 7.48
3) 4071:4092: 6.68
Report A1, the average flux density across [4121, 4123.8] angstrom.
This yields 8.94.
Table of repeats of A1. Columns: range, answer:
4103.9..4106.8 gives 7.83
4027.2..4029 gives 9.43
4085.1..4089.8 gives 8.68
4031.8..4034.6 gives 9.33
